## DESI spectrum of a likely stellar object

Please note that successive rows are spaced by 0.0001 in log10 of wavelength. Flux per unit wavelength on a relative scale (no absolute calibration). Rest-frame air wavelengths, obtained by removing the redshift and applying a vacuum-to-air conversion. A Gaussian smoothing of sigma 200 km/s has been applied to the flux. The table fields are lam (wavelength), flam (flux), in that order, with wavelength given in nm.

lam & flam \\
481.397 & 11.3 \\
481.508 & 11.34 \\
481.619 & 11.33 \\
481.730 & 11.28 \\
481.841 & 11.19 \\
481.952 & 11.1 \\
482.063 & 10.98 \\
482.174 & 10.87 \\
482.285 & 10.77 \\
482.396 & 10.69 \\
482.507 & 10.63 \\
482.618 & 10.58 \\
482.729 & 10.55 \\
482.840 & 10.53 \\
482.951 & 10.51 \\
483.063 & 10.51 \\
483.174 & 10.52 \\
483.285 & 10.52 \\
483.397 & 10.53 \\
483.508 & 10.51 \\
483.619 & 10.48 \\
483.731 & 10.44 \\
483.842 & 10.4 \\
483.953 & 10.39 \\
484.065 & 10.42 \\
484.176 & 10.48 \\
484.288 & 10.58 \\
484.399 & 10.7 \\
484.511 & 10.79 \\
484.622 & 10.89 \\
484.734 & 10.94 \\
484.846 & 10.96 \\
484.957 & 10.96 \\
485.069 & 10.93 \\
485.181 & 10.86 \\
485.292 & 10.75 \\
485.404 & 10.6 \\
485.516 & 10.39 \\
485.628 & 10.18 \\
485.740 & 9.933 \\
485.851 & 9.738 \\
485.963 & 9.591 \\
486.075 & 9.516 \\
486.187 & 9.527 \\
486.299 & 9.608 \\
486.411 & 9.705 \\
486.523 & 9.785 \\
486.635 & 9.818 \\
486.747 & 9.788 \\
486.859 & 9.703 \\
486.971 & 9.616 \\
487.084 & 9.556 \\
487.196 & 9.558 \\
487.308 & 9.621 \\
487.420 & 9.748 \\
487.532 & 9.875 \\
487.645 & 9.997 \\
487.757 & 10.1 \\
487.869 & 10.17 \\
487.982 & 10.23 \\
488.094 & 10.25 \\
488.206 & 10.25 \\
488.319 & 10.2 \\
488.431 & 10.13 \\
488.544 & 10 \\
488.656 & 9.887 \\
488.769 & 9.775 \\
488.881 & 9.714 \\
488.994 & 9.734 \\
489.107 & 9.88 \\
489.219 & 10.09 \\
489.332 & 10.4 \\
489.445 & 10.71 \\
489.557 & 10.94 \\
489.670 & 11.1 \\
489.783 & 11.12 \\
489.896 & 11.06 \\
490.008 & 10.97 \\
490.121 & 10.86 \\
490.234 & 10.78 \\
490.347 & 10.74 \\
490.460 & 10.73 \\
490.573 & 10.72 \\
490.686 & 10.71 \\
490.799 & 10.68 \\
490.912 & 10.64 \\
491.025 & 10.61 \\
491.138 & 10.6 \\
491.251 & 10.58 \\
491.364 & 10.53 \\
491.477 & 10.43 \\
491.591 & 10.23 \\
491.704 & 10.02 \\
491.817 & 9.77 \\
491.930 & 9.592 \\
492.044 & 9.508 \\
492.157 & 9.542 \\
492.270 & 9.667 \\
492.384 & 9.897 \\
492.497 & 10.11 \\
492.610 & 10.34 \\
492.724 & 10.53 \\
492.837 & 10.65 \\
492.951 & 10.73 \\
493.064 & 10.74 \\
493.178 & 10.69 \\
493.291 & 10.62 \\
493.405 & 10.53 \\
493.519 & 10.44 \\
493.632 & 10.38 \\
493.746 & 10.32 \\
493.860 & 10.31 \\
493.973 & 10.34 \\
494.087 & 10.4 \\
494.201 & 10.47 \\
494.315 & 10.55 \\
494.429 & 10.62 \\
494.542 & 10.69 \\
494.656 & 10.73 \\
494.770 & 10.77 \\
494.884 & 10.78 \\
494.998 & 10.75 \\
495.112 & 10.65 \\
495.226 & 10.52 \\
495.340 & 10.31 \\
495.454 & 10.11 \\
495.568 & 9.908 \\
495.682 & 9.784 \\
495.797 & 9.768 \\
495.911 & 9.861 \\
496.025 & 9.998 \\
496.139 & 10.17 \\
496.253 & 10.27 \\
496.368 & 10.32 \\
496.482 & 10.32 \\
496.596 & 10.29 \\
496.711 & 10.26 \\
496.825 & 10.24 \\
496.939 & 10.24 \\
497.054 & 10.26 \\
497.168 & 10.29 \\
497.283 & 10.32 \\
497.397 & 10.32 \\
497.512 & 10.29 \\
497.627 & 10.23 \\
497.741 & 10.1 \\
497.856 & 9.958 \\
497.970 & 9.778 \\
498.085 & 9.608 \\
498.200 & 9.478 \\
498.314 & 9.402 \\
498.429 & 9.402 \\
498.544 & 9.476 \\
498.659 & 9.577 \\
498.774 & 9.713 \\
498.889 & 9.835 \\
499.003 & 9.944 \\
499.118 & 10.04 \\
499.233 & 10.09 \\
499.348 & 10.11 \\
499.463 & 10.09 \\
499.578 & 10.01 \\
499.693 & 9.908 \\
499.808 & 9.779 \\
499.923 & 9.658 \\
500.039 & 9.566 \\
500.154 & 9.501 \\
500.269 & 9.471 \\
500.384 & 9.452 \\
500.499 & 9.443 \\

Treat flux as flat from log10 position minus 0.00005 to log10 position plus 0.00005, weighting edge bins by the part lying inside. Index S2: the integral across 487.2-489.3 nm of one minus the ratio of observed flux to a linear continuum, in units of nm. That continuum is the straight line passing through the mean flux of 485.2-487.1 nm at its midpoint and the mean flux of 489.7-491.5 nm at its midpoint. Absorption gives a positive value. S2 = 0.07 nm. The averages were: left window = 9.9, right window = 10.7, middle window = 9.98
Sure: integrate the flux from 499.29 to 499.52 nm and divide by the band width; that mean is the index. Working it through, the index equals 10.1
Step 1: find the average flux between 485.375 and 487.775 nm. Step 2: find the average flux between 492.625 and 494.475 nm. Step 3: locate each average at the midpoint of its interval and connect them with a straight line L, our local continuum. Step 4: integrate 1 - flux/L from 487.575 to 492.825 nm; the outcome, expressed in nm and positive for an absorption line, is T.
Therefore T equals -0.077 nm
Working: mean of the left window 9.8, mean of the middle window 10.3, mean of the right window 10.5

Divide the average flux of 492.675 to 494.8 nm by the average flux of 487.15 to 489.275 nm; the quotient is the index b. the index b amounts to 1.06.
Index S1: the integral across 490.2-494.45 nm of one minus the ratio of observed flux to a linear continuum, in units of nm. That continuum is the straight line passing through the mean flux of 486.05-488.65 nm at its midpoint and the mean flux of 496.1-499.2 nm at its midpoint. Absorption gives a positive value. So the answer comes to -0.193 nm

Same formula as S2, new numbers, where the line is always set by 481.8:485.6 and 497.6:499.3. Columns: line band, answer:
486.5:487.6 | 0.080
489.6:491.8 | -0.092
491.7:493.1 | 0.009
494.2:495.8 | -0.074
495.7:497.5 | -0.055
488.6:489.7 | 0.014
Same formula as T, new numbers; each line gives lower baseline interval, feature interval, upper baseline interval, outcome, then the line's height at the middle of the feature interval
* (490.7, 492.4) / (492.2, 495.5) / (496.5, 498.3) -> -0.11 nm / 10.1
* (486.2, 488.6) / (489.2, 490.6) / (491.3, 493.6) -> -0.10 nm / 10.1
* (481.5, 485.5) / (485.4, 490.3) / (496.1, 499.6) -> 0.19 nm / 10.5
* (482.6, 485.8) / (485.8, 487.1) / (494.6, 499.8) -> 0.10 nm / 10.5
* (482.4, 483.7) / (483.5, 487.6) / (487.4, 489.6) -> 0.06 nm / 10.3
